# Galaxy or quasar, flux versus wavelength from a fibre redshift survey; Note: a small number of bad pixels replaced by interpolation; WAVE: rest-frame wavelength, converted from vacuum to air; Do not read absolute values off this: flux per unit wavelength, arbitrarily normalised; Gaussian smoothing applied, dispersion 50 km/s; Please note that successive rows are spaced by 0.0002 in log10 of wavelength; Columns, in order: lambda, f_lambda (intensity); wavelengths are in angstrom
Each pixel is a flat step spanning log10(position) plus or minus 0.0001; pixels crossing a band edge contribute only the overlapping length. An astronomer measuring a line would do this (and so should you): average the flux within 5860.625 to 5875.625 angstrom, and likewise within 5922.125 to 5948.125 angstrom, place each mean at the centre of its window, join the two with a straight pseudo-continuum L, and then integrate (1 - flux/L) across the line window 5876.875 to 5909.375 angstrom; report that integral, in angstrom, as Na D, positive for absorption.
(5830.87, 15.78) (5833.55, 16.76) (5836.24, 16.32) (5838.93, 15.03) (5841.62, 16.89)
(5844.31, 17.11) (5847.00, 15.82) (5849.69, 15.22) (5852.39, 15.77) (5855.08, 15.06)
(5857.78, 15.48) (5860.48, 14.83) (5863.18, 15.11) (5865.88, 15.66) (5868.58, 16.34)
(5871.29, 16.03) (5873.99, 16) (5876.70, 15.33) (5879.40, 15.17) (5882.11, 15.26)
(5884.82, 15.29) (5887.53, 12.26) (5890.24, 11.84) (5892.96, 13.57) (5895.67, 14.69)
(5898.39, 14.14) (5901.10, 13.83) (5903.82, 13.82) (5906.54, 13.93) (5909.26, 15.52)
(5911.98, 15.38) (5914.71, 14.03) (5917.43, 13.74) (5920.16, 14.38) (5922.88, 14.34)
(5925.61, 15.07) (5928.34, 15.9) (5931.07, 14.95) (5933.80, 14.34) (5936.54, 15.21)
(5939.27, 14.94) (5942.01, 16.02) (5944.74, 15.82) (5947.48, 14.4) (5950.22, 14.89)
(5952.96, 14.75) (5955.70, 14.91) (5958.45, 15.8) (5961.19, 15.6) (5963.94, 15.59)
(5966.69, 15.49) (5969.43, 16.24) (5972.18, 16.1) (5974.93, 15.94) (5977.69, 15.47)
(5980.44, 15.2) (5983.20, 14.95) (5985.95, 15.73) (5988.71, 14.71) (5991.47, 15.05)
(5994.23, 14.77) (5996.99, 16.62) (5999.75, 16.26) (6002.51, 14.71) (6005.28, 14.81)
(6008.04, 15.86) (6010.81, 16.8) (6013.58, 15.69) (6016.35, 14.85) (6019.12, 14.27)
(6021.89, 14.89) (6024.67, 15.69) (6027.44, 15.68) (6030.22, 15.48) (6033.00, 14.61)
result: 2.96 angstrom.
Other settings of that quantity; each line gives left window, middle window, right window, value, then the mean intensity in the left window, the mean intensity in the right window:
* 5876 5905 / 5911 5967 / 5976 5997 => -1.3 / 14.1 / 15.2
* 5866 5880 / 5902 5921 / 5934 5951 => 1.3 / 15.8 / 15.2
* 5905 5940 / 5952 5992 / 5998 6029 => -0.9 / 14.7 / 15.4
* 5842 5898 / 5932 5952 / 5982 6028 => 0.2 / 15.1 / 15.4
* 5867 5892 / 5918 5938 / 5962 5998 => 0.4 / 14.8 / 15.5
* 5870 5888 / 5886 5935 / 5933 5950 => 3.1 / 15.2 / 15.1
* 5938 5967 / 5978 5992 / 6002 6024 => 0.1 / 15.3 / 15.3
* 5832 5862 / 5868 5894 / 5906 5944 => 1.3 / 15.8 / 14.9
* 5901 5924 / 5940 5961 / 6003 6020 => -0.7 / 14.4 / 15.4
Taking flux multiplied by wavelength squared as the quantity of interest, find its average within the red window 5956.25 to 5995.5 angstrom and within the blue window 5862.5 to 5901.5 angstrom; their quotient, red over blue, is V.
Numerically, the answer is 1.1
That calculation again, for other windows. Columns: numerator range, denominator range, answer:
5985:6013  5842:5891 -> 1.06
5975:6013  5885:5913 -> 1.15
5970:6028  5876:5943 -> 1.10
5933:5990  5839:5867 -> 1.02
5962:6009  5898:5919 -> 1.11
